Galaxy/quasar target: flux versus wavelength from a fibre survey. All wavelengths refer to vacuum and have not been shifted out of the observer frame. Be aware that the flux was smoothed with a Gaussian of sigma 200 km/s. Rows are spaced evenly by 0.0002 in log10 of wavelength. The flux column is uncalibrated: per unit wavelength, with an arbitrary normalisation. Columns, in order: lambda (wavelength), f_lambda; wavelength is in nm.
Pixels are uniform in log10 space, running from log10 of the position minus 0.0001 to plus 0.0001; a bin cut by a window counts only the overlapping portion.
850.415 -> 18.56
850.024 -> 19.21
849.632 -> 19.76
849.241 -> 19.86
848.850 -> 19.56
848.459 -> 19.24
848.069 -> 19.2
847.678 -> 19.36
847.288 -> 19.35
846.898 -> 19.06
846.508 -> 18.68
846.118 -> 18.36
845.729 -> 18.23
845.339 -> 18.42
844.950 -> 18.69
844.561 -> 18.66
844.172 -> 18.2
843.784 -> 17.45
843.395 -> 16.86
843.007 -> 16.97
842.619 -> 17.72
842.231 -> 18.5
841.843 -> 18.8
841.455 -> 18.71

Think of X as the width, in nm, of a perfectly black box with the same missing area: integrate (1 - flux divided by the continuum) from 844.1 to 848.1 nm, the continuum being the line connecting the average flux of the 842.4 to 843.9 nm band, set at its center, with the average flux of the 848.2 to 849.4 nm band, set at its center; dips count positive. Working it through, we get -0.066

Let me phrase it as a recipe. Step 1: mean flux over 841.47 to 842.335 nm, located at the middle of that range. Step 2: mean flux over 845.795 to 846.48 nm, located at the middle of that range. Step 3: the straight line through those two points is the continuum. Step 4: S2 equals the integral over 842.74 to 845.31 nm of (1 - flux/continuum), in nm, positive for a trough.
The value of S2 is 0.097 nm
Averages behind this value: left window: 18.7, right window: 18.4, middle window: 17.8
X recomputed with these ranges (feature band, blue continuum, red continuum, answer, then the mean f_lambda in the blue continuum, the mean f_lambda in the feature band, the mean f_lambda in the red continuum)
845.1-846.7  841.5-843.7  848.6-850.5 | 0.01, 17.8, 18.4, 19.4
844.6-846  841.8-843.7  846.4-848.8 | 0.00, 17.7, 18.5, 19.2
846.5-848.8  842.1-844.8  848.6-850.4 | -0.03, 17.8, 19.2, 19.5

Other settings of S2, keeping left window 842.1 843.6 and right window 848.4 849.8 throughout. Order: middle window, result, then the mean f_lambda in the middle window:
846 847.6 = -0.01 nm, 18.9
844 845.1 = -0.03 nm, 18.5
